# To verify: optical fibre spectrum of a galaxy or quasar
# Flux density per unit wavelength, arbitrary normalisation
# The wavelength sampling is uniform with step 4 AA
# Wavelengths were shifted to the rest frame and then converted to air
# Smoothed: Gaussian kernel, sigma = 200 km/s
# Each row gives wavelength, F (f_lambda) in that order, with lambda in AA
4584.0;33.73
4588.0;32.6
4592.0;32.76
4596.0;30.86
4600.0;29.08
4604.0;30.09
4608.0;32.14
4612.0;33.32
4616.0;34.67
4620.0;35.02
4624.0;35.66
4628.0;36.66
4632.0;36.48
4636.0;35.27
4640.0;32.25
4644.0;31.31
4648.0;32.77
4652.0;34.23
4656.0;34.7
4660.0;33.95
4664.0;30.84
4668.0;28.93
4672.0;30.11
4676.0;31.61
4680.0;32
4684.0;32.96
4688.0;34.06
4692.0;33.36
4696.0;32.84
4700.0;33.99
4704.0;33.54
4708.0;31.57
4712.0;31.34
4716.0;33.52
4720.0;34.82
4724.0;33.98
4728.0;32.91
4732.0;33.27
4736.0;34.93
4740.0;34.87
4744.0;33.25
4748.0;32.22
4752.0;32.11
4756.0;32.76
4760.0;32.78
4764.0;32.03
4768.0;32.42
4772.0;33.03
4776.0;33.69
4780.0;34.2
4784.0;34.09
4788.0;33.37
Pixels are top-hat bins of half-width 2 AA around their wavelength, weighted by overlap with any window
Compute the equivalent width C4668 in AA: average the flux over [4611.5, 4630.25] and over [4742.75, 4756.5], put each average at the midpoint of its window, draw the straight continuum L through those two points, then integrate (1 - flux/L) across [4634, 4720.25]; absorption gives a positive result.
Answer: 3.4 AA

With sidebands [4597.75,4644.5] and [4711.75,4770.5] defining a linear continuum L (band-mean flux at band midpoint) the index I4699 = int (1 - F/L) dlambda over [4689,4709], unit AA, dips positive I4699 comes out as 0.1 AA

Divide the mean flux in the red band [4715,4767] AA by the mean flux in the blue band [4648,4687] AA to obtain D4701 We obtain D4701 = 1.0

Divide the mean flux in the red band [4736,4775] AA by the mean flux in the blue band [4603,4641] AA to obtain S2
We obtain 1.0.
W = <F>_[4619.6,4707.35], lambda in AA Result 33.2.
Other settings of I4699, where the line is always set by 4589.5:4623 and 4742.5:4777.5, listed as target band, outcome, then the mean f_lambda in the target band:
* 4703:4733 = -0.5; 33.1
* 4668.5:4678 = 0.6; 30.6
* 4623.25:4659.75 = -2.1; 34.3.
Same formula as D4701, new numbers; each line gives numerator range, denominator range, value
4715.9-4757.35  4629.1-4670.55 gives 1.01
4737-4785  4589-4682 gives 1.01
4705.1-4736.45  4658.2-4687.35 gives 1.05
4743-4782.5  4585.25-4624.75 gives 1.01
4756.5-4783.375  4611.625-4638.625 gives 0.94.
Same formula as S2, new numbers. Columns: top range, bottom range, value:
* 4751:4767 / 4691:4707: 0.97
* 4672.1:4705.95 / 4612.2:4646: 0.95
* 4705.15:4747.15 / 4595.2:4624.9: 1.03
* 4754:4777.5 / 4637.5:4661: 0.99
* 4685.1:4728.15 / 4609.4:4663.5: 0.97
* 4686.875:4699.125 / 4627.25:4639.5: 0.94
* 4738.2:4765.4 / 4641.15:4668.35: 1.01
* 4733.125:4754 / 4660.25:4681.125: 1.08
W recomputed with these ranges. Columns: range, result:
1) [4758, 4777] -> 32.7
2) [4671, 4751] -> 33.1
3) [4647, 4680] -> 32.1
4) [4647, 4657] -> 33.9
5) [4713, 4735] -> 33.6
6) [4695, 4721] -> 33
